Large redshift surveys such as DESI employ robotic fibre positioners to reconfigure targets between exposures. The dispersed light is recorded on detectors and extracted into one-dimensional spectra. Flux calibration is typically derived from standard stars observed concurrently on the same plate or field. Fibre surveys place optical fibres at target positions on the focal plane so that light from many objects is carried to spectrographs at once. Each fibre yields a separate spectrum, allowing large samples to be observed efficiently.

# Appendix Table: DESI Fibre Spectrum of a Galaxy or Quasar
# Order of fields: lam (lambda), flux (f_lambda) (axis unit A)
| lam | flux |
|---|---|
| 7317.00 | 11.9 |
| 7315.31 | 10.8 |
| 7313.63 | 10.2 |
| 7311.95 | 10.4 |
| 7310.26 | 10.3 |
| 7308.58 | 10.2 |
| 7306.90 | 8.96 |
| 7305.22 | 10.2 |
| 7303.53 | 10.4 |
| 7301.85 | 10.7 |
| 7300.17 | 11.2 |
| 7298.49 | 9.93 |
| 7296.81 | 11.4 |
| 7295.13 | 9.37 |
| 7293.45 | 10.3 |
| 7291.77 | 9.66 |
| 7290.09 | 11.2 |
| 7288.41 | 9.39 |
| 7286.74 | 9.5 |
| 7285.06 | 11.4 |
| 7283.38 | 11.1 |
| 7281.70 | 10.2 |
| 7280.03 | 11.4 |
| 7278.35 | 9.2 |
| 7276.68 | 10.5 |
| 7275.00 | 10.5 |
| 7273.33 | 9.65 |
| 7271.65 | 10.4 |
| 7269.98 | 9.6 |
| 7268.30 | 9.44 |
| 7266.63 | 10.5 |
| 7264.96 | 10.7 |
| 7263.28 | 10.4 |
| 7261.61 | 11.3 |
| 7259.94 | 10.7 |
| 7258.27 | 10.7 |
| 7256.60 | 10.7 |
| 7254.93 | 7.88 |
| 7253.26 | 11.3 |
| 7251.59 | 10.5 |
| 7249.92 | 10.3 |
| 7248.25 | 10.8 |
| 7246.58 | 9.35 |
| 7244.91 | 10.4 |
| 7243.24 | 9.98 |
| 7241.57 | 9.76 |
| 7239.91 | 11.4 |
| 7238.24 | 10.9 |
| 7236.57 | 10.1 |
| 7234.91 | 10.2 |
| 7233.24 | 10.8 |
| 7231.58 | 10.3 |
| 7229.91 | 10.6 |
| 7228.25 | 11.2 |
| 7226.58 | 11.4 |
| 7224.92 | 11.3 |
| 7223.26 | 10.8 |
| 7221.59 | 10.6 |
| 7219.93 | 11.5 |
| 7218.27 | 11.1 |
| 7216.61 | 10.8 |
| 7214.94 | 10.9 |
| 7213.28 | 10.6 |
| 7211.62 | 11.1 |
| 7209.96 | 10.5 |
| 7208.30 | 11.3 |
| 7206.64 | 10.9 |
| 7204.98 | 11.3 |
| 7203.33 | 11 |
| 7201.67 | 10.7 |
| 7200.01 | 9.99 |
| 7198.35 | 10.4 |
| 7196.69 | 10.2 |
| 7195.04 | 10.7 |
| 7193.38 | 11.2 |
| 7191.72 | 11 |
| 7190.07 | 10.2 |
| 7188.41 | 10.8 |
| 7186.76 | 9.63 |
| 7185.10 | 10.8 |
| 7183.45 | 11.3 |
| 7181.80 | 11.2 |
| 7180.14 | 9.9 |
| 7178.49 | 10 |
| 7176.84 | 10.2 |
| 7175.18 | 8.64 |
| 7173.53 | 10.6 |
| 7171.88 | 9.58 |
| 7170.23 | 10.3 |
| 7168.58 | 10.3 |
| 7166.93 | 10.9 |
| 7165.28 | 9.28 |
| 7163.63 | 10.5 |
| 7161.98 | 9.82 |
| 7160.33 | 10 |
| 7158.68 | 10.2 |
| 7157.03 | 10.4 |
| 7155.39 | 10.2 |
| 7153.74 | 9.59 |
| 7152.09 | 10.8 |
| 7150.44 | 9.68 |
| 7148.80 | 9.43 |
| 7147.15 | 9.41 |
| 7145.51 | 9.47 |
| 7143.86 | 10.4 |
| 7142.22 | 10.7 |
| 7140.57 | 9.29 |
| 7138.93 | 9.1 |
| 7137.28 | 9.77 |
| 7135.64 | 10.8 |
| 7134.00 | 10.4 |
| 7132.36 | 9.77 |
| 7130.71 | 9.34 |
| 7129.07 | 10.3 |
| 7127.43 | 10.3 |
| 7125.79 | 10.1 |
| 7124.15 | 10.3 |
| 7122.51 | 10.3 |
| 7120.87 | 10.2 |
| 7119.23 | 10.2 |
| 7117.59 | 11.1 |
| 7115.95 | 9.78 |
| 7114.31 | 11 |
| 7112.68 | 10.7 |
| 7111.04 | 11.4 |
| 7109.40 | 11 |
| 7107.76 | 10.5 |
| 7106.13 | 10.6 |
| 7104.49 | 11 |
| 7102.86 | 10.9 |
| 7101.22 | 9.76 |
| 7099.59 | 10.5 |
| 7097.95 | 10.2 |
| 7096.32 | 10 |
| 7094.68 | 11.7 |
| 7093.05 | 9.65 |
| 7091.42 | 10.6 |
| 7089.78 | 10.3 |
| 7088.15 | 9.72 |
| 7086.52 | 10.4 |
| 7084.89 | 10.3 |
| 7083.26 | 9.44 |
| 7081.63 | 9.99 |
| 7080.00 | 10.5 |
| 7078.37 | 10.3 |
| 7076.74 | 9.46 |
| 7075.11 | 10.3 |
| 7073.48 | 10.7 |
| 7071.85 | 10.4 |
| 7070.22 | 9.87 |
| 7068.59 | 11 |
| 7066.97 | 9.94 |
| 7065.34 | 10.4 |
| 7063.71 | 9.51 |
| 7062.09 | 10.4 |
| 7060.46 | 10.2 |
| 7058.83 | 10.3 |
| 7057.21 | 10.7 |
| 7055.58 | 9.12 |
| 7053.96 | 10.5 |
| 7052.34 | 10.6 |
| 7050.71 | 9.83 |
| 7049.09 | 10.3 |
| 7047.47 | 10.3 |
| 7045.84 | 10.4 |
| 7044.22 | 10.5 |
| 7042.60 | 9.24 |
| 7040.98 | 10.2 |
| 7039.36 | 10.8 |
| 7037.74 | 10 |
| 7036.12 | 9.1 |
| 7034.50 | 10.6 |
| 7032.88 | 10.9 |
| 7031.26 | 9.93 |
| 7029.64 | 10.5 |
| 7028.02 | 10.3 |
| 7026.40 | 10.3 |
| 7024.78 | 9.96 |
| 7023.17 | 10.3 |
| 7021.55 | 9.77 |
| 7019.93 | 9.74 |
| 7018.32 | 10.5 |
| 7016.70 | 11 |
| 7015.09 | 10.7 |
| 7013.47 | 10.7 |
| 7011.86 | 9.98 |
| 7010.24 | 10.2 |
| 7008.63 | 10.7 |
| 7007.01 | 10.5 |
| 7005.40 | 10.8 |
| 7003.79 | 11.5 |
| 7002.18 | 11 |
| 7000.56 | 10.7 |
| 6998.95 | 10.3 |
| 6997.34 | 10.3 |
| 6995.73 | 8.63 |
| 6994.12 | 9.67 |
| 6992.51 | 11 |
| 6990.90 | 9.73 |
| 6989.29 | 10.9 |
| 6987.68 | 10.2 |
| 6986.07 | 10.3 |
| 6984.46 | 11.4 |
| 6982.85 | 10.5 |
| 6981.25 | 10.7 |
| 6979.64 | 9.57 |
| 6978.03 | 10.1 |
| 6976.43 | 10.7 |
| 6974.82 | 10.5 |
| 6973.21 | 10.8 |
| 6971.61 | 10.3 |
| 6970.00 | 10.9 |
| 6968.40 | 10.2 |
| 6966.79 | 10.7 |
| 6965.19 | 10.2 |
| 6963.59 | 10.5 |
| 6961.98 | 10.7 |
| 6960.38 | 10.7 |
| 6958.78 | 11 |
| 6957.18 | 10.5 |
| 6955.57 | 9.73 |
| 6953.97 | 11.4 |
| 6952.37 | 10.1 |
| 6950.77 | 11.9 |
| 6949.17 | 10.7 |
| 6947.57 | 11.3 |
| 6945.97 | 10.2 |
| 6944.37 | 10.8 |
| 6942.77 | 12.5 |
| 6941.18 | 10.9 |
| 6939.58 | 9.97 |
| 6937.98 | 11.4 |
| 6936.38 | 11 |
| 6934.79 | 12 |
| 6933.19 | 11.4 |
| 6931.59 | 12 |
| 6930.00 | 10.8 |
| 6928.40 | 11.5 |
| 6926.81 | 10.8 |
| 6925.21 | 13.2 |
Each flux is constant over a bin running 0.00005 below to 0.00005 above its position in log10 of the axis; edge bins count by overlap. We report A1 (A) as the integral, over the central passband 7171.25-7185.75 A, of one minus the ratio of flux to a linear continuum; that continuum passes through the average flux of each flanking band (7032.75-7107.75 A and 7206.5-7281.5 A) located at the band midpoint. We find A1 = 0.2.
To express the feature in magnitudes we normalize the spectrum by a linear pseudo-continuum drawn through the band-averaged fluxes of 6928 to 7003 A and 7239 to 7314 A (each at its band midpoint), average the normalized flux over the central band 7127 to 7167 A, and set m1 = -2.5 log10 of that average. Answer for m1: 0.05 mag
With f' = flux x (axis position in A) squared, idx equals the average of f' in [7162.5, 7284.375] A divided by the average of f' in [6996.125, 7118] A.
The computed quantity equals 1.06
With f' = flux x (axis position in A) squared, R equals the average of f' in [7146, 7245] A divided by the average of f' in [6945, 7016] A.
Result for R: 1.06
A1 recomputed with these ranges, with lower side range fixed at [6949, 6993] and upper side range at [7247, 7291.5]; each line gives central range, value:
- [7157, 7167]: 0.32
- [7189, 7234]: -1.94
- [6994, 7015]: 0.24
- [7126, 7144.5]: 0.75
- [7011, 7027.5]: 0.36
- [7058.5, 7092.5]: 0.97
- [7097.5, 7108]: -0.04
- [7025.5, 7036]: 0.19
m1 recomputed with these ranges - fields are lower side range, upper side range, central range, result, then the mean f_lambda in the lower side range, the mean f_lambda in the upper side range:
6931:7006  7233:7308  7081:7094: 0.049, 10.7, 10.3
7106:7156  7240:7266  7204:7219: -0.067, 10.2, 10.4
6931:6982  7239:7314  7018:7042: 0.051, 10.8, 10.3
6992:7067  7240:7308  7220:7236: -0.056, 10.3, 10.3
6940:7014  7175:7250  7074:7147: 0.036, 10.6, 10.6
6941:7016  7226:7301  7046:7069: 0.033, 10.6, 10.4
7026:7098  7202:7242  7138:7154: 0.082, 10.2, 10.9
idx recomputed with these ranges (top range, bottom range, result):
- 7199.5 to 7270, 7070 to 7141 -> 1.07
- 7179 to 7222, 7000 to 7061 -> 1.09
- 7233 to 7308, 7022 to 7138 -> 1.06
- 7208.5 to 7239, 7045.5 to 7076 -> 1.11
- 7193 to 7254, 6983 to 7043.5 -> 1.10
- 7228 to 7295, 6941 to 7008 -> 1.06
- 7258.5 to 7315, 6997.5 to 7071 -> 1.07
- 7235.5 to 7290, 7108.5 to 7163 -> 1.05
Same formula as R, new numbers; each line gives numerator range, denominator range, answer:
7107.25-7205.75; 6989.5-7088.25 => 1.04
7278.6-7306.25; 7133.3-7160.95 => 1.09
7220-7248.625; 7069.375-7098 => 1.08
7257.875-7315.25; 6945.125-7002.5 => 1.07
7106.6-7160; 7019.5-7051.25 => 1.03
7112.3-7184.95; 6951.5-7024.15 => 1.01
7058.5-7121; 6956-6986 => 1.02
